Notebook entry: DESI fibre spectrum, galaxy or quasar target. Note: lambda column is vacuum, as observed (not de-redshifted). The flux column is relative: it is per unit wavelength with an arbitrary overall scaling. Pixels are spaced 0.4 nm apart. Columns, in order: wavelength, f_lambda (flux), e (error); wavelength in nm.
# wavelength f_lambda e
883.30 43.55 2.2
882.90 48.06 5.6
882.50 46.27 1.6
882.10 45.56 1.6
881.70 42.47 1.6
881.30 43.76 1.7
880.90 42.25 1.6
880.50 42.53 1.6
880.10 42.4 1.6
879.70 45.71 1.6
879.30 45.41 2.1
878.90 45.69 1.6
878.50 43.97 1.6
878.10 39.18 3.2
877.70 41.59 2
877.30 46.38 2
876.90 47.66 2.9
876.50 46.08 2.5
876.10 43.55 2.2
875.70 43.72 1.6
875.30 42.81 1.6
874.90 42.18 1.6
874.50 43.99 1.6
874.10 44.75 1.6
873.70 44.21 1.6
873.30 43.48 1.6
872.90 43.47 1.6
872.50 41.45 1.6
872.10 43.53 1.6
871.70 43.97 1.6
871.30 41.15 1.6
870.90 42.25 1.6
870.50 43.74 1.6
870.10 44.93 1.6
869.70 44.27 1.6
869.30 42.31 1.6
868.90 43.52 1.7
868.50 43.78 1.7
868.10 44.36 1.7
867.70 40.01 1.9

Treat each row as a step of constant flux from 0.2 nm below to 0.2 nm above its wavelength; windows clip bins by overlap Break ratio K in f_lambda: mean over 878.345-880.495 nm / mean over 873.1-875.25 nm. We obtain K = 1.0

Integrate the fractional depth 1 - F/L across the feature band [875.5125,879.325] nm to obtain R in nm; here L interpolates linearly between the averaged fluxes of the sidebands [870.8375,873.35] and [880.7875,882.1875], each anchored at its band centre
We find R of -0.10 nm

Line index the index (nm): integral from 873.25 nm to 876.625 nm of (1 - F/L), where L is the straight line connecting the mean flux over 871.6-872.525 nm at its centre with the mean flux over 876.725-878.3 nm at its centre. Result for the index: -0.03 nm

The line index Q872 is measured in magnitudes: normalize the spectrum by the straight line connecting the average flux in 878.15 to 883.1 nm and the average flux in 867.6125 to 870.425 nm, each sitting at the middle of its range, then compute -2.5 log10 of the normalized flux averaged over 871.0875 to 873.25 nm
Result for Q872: 0.02 mag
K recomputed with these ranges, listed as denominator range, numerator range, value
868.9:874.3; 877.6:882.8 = 1.01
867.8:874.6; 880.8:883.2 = 1.03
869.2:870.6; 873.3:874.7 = 1.01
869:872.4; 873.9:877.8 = 1.03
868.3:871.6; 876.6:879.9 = 1.03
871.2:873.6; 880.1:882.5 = 1.01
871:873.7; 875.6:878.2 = 1.03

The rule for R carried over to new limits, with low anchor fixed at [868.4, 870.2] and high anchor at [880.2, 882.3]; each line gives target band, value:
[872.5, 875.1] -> 0.00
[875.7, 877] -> -0.06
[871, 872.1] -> 0.02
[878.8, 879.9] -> -0.06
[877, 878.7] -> 0.01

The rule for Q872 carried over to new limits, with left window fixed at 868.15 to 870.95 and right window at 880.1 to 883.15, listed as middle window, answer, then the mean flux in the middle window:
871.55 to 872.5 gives 0.01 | 43.3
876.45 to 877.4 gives -0.07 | 46.8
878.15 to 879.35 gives 0.00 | 44.2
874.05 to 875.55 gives 0.02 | 43.3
